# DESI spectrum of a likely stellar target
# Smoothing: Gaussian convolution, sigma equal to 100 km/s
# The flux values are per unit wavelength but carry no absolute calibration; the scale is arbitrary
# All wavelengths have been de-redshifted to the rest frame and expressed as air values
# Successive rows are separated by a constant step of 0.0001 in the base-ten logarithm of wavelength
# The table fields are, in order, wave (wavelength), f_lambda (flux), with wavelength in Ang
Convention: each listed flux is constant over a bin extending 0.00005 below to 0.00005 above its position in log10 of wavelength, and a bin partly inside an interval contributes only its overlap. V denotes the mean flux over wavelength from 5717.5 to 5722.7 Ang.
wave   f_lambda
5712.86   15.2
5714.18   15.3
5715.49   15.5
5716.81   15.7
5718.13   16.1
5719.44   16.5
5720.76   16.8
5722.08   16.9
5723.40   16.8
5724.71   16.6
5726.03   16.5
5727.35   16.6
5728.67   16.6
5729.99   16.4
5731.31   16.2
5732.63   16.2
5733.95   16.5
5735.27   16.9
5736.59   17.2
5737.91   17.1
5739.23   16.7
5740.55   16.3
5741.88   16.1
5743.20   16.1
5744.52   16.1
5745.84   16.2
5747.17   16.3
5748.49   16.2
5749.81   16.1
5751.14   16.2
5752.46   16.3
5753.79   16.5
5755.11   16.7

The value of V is 16.6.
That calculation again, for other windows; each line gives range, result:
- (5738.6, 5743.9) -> 16.3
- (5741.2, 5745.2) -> 16.1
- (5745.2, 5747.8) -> 16.2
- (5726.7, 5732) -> 16.4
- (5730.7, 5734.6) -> 16.3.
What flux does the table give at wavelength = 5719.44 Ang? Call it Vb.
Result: 16.5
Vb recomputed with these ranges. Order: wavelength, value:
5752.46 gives 16.3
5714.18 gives 15.3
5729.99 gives 16.4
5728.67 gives 16.6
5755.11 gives 16.7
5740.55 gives 16.3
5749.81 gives 16.1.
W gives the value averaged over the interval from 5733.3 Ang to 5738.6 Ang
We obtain 16.9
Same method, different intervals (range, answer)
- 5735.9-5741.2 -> 16.8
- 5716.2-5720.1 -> 16.1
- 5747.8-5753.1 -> 16.2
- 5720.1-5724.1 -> 16.8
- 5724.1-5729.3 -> 16.6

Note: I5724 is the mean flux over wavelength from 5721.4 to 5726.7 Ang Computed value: 16.7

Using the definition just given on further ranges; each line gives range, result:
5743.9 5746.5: 16.2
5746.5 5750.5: 16.2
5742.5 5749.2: 16.2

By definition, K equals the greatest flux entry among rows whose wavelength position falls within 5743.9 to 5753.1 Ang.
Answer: 16.3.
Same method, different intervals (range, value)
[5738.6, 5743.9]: 16.7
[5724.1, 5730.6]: 16.6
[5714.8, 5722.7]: 16.9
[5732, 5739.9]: 17.2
